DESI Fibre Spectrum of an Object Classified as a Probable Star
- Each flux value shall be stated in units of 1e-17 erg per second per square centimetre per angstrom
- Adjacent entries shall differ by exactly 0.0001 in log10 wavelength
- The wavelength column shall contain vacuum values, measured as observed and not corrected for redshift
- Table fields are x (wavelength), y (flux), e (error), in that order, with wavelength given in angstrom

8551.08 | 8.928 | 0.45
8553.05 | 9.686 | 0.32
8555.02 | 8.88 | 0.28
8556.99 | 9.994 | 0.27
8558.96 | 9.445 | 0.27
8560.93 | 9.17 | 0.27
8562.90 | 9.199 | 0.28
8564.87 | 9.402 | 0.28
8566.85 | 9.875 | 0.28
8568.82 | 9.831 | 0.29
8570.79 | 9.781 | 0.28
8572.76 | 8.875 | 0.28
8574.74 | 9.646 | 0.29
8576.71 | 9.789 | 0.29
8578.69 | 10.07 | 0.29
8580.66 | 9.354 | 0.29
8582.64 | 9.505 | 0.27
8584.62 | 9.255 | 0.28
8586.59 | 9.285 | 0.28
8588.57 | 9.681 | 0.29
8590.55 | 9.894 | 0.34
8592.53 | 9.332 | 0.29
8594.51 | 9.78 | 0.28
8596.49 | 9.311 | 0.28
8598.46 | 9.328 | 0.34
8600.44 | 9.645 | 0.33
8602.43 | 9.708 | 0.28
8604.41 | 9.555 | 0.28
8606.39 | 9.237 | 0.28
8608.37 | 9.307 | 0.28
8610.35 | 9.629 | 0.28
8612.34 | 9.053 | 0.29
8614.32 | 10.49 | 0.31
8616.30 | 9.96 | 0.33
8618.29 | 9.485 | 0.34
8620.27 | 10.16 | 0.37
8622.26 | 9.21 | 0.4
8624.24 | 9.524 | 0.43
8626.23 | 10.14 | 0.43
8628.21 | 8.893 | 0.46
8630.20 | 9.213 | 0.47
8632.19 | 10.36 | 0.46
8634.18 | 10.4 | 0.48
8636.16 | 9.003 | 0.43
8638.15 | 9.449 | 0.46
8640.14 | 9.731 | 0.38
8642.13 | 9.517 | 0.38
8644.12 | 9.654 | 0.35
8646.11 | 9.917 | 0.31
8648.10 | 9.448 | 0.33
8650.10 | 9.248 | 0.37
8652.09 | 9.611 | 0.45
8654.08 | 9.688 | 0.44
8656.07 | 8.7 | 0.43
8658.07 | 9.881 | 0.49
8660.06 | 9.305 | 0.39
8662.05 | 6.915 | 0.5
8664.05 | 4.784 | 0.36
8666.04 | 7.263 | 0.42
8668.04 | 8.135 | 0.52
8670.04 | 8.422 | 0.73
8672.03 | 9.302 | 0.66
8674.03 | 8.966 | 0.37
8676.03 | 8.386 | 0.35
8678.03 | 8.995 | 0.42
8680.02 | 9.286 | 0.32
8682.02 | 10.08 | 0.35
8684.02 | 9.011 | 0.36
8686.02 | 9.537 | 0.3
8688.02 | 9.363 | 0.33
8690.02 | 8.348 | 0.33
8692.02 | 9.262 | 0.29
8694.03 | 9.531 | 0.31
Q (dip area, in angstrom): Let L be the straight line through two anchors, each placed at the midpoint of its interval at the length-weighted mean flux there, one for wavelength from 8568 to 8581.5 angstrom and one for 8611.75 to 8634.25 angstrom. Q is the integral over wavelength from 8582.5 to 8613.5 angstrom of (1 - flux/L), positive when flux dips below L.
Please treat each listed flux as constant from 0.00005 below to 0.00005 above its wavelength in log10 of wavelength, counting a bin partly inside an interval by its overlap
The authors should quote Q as 0.6 angstrom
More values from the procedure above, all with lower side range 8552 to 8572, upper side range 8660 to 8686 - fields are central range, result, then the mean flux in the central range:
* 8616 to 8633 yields -1.45 angstrom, 9.64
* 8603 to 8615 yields -0.65 angstrom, 9.53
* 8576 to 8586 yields -0.27 angstrom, 9.58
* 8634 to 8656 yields -2.20 angstrom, 9.54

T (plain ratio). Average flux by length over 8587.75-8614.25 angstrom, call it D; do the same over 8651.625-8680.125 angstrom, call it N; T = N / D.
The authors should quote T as 0.9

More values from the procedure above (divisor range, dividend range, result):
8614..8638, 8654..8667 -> 0.82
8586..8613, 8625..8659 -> 1.01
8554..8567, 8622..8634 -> 1.03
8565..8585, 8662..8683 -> 0.86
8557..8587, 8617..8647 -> 1.01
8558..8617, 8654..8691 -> 0.90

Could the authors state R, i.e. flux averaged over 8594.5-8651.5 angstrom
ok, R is 9.6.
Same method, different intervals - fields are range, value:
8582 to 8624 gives 9.56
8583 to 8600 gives 9.49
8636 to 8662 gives 9.4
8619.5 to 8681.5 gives 9.08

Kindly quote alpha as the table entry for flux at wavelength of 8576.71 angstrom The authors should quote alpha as 9.789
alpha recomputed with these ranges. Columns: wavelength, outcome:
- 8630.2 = 9.213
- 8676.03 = 8.386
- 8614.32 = 10.49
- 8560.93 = 9.17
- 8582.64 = 9.505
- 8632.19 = 10.36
